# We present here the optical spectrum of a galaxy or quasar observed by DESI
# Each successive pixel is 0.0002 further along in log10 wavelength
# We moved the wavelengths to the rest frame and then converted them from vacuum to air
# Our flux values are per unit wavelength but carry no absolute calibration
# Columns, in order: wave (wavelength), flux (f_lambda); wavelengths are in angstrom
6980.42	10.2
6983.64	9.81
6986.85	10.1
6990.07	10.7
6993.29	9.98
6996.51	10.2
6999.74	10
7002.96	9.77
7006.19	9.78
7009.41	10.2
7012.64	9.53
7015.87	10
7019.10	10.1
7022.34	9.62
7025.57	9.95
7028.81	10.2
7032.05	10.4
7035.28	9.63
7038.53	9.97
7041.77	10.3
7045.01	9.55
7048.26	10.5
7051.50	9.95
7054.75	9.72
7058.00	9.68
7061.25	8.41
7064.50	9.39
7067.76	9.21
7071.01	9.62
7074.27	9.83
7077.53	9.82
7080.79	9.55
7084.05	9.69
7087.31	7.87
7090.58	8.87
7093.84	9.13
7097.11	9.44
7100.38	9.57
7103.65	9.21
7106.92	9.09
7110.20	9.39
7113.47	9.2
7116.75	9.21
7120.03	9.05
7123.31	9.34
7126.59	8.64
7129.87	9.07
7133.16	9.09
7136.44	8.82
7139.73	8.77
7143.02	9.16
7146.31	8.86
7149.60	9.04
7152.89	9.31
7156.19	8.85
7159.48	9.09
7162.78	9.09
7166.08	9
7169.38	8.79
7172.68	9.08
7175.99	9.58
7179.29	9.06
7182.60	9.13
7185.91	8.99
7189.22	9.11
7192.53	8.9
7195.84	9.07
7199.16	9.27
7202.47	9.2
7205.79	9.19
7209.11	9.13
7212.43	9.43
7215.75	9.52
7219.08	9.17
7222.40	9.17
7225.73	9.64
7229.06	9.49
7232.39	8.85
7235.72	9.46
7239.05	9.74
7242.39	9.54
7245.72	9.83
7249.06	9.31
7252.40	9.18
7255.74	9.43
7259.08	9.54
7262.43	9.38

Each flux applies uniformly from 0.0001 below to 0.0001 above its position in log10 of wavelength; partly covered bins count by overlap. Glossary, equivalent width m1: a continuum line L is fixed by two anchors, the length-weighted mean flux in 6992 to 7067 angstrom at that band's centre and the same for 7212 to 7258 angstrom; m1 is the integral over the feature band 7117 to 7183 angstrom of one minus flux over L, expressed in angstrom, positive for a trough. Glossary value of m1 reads 3.8 angstrom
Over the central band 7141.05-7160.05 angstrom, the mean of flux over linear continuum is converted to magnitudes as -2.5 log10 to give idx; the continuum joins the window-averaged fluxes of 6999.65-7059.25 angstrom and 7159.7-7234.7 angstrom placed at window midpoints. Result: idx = 0.04 mag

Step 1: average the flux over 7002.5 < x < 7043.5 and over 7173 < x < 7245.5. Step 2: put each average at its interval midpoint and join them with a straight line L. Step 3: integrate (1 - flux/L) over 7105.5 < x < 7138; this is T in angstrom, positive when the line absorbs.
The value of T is 1.7 angstrom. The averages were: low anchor 9.96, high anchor 9.28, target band 9.09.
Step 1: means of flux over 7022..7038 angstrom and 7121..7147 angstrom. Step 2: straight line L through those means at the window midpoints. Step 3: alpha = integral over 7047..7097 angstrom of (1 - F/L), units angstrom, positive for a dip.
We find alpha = 0.9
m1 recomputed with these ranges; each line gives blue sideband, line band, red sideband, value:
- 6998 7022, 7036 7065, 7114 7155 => -0.3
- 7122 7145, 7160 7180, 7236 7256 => 0.1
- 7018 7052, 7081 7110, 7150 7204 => 1.4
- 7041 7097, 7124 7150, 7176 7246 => 1.2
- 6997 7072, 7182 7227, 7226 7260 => 1.4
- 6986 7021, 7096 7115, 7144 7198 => 0.3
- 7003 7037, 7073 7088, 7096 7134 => 0.0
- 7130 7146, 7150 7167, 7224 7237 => 0.0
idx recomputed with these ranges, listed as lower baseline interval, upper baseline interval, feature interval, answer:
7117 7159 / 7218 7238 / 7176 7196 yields 0.010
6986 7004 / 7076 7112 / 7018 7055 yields -0.026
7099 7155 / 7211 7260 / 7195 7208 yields 0.016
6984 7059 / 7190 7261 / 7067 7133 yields 0.058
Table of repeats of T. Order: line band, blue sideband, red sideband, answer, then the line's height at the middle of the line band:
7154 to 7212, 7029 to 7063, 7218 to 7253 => 2.6 angstrom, 9.52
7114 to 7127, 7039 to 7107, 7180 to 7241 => 0.4 angstrom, 9.39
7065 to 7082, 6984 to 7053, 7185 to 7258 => 0.4 angstrom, 9.82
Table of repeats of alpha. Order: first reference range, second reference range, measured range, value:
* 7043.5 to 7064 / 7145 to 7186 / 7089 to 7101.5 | 0.2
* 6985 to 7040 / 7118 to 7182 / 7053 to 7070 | 0.6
